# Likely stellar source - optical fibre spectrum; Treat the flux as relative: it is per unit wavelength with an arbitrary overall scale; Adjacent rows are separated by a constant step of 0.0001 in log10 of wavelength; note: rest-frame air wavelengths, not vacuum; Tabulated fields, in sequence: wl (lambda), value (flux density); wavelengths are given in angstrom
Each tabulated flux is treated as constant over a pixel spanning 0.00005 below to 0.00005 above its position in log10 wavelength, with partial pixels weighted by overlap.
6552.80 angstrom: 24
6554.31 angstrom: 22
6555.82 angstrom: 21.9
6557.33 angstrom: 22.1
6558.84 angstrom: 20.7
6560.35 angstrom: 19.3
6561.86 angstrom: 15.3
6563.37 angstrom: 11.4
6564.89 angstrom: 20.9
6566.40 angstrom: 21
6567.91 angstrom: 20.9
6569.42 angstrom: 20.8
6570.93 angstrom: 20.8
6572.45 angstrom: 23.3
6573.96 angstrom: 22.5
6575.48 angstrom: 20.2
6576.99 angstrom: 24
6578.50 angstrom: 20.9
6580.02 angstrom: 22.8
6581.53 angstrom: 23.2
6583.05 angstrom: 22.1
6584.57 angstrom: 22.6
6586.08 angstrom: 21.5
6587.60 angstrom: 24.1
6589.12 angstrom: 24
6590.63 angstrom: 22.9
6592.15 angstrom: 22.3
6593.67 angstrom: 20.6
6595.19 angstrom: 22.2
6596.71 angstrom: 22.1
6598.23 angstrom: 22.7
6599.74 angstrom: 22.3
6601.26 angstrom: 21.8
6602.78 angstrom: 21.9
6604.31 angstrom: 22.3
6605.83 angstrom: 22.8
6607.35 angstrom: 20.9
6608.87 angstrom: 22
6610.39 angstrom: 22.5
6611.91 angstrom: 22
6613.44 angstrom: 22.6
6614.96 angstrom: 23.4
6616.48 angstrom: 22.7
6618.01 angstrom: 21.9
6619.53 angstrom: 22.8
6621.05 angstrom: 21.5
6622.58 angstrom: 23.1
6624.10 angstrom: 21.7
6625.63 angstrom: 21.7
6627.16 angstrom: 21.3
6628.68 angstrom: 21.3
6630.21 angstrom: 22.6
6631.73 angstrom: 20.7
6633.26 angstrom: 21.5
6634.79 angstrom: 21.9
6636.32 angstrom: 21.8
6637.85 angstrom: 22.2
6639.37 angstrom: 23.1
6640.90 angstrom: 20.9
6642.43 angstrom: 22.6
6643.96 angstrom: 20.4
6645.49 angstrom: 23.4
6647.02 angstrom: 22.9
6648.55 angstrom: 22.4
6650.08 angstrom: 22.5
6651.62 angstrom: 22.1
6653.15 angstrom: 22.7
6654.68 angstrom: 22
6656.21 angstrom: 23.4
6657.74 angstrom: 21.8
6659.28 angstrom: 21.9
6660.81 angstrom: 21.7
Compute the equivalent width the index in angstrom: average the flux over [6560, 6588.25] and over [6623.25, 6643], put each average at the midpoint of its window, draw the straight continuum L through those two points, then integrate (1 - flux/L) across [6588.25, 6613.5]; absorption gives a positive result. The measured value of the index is -1.1 angstrom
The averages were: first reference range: 20.9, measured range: 22.2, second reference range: 21.8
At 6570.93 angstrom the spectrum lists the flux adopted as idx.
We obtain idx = 20.8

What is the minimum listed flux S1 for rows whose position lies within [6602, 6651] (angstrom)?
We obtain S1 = 20.4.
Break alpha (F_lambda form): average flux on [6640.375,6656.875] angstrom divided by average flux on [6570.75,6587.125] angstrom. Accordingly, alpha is 1.00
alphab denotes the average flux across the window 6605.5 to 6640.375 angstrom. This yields 22.1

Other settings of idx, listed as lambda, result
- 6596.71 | 22.1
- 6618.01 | 21.9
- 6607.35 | 20.9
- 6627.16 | 21.3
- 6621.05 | 21.5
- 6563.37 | 11.4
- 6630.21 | 22.6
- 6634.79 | 21.9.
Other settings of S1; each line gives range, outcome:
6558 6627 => 11.4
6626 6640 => 20.7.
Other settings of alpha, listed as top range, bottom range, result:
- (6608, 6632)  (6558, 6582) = 1.08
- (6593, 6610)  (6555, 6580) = 1.08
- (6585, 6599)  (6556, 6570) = 1.17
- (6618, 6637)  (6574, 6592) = 0.97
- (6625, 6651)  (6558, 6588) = 1.05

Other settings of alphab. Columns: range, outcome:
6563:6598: 21.7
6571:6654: 22.2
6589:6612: 22.2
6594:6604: 22.1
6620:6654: 22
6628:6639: 21.8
